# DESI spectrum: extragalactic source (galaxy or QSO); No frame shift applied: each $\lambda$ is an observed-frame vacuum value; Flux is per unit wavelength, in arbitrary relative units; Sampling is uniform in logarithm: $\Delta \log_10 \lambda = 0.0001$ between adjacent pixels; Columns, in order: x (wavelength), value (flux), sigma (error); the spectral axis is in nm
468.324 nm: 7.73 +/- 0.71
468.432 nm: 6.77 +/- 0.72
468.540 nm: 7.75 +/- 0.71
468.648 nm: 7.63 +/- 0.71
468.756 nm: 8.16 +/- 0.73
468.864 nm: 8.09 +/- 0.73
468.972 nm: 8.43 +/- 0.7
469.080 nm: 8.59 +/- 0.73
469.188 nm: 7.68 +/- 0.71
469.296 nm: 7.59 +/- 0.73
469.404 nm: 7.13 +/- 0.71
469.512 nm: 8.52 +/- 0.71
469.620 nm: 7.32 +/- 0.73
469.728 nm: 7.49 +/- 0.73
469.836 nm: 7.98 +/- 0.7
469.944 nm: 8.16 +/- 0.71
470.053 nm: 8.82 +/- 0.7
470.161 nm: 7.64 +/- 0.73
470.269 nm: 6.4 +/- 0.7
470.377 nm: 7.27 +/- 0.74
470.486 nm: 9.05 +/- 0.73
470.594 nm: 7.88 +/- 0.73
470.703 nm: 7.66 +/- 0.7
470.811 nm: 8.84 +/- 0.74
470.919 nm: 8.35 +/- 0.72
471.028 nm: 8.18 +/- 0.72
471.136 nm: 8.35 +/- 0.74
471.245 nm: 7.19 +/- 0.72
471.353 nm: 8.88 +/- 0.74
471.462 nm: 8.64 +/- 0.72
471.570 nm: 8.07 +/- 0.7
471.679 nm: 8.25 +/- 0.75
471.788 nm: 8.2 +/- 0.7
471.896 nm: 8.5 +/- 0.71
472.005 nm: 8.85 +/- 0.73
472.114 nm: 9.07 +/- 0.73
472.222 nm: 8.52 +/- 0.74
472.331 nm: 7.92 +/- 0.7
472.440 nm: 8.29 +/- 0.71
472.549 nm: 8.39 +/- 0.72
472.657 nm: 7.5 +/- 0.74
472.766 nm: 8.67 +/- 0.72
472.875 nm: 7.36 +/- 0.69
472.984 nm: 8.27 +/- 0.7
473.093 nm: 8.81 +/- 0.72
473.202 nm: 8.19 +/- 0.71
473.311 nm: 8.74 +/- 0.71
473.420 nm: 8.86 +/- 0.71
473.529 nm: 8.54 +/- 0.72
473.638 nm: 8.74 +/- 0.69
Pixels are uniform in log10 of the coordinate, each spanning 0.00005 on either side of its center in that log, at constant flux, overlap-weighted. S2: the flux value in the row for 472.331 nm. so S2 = 7.92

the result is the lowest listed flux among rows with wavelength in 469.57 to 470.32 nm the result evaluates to 6.4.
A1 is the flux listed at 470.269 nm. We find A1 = 6.4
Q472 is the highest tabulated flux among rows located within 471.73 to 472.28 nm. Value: 9.07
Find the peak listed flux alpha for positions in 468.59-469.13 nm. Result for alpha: 8.59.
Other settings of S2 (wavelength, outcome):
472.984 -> 8.27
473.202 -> 8.19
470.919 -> 8.35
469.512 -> 8.52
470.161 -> 7.64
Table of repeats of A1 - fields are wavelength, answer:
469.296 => 7.59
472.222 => 8.52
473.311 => 8.74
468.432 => 6.77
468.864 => 8.09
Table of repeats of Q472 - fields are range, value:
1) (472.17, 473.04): 8.67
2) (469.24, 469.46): 7.59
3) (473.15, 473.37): 8.74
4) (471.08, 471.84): 8.88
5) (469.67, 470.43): 8.82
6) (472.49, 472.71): 8.39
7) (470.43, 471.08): 9.05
